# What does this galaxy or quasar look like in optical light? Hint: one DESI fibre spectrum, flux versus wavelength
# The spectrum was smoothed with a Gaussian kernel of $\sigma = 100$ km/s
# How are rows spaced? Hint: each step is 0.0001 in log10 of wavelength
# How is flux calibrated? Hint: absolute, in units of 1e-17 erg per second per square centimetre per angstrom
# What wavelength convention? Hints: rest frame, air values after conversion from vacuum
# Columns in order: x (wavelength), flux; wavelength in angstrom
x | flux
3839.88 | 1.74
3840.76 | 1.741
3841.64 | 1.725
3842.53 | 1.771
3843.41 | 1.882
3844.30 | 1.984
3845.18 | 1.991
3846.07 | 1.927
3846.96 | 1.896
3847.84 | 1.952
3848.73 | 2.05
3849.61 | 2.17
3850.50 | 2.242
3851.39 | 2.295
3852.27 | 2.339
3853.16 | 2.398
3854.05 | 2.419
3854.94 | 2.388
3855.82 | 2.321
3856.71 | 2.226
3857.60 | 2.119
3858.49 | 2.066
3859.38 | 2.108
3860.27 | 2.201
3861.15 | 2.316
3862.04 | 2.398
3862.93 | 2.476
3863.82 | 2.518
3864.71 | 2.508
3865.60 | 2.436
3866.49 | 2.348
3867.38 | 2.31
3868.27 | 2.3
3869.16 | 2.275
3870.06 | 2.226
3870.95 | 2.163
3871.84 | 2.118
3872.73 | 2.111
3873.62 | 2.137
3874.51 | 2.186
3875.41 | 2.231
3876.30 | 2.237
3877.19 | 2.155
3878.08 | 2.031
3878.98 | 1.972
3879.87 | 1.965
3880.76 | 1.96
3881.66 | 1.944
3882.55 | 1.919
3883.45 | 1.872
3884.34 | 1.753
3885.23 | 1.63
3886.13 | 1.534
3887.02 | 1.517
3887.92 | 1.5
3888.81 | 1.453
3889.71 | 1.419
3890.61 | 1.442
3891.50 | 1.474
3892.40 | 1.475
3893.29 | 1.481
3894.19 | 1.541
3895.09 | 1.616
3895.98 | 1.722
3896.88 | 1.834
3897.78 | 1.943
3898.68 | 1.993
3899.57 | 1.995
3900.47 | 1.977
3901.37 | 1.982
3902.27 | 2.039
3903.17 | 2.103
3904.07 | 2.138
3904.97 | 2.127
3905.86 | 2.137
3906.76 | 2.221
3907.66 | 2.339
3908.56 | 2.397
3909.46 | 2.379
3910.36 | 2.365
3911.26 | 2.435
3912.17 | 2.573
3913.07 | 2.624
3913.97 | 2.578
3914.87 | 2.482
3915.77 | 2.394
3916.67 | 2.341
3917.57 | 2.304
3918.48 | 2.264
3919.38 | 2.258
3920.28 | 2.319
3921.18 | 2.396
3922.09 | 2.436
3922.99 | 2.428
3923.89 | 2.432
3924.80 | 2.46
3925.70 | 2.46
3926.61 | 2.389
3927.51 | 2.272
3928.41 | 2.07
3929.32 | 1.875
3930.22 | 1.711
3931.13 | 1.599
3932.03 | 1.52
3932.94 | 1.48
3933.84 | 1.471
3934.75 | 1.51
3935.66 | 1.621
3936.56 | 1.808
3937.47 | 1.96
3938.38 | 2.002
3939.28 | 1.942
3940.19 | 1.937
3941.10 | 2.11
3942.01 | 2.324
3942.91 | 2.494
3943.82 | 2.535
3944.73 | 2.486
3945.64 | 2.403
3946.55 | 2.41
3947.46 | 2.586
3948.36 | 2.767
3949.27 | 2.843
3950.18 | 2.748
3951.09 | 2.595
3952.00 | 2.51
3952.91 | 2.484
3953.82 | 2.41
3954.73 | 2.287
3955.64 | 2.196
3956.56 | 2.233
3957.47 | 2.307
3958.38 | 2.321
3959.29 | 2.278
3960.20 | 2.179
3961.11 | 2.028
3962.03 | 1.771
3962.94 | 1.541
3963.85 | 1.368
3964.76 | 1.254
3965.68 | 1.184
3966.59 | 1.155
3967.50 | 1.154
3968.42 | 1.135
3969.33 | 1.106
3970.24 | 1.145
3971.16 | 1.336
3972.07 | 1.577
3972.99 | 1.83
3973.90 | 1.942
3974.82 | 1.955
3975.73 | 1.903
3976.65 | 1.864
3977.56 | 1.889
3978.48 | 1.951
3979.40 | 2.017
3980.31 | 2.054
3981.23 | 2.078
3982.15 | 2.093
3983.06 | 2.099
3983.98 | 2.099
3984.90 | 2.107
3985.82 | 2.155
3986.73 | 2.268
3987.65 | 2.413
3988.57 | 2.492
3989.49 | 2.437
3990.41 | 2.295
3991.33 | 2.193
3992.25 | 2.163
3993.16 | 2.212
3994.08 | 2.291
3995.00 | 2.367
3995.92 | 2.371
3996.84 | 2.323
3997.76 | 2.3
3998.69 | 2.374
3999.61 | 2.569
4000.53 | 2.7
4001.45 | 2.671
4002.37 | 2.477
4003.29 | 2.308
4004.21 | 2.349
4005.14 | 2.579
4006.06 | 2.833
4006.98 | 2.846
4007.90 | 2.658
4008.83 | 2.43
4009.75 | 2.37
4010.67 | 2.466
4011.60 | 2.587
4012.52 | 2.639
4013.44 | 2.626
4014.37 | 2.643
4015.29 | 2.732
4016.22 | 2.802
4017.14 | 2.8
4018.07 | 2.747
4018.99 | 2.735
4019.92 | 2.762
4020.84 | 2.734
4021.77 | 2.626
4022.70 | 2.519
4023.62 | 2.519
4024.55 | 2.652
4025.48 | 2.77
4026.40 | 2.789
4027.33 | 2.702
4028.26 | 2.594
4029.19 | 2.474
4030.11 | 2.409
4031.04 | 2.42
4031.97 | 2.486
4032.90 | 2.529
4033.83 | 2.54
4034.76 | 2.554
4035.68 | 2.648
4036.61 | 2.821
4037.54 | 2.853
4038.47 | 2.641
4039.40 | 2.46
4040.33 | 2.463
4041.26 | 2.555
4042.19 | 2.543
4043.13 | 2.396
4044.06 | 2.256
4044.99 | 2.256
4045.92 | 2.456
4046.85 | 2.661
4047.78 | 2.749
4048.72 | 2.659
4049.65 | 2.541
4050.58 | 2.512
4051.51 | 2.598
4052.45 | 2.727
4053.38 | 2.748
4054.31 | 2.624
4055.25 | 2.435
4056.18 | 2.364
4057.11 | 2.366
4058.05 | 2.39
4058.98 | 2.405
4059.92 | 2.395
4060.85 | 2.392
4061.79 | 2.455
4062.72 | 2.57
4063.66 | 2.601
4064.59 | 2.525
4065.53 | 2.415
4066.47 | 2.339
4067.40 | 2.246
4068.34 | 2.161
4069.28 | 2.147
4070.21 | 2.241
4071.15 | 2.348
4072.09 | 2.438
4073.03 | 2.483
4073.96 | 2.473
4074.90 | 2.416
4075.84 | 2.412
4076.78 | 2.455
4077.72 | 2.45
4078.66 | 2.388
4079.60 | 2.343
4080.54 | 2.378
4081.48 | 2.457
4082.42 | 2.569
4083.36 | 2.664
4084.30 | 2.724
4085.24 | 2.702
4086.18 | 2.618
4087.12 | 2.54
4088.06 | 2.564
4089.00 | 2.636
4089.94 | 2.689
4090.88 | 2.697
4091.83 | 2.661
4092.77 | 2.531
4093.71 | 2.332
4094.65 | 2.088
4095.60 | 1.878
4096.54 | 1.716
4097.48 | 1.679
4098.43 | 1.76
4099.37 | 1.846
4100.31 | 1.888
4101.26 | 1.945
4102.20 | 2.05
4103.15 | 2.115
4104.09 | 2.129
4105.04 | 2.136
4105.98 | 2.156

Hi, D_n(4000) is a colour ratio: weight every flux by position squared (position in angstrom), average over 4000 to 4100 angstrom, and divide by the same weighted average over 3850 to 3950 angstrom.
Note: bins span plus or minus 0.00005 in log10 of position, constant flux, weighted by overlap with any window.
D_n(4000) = 1.27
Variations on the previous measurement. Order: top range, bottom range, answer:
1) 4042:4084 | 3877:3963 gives 1.26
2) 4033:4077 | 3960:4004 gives 1.30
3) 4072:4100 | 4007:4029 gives 0.93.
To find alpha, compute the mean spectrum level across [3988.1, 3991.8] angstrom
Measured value 2.35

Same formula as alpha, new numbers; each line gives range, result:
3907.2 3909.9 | 2.37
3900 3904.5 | 2.04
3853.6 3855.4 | 2.41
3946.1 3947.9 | 2.5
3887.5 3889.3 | 1.48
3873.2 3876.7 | 2.2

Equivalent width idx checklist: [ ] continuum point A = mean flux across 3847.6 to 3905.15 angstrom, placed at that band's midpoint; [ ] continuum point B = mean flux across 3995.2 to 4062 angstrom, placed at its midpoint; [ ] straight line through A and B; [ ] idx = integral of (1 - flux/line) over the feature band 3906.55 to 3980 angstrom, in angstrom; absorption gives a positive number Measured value 5.6 angstrom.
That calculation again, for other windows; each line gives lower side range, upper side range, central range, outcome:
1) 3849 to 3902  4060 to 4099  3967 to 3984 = 3.62 angstrom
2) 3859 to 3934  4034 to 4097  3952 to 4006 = 5.22 angstrom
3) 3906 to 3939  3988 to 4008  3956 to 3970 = 3.93 angstrom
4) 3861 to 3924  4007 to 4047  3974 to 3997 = 2.65 angstrom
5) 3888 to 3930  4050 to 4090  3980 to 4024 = -2.59 angstrom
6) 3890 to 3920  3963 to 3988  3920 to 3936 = -0.37 angstrom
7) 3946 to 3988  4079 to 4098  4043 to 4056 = -1.48 angstrom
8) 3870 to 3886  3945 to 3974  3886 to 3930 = -1.79 angstrom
